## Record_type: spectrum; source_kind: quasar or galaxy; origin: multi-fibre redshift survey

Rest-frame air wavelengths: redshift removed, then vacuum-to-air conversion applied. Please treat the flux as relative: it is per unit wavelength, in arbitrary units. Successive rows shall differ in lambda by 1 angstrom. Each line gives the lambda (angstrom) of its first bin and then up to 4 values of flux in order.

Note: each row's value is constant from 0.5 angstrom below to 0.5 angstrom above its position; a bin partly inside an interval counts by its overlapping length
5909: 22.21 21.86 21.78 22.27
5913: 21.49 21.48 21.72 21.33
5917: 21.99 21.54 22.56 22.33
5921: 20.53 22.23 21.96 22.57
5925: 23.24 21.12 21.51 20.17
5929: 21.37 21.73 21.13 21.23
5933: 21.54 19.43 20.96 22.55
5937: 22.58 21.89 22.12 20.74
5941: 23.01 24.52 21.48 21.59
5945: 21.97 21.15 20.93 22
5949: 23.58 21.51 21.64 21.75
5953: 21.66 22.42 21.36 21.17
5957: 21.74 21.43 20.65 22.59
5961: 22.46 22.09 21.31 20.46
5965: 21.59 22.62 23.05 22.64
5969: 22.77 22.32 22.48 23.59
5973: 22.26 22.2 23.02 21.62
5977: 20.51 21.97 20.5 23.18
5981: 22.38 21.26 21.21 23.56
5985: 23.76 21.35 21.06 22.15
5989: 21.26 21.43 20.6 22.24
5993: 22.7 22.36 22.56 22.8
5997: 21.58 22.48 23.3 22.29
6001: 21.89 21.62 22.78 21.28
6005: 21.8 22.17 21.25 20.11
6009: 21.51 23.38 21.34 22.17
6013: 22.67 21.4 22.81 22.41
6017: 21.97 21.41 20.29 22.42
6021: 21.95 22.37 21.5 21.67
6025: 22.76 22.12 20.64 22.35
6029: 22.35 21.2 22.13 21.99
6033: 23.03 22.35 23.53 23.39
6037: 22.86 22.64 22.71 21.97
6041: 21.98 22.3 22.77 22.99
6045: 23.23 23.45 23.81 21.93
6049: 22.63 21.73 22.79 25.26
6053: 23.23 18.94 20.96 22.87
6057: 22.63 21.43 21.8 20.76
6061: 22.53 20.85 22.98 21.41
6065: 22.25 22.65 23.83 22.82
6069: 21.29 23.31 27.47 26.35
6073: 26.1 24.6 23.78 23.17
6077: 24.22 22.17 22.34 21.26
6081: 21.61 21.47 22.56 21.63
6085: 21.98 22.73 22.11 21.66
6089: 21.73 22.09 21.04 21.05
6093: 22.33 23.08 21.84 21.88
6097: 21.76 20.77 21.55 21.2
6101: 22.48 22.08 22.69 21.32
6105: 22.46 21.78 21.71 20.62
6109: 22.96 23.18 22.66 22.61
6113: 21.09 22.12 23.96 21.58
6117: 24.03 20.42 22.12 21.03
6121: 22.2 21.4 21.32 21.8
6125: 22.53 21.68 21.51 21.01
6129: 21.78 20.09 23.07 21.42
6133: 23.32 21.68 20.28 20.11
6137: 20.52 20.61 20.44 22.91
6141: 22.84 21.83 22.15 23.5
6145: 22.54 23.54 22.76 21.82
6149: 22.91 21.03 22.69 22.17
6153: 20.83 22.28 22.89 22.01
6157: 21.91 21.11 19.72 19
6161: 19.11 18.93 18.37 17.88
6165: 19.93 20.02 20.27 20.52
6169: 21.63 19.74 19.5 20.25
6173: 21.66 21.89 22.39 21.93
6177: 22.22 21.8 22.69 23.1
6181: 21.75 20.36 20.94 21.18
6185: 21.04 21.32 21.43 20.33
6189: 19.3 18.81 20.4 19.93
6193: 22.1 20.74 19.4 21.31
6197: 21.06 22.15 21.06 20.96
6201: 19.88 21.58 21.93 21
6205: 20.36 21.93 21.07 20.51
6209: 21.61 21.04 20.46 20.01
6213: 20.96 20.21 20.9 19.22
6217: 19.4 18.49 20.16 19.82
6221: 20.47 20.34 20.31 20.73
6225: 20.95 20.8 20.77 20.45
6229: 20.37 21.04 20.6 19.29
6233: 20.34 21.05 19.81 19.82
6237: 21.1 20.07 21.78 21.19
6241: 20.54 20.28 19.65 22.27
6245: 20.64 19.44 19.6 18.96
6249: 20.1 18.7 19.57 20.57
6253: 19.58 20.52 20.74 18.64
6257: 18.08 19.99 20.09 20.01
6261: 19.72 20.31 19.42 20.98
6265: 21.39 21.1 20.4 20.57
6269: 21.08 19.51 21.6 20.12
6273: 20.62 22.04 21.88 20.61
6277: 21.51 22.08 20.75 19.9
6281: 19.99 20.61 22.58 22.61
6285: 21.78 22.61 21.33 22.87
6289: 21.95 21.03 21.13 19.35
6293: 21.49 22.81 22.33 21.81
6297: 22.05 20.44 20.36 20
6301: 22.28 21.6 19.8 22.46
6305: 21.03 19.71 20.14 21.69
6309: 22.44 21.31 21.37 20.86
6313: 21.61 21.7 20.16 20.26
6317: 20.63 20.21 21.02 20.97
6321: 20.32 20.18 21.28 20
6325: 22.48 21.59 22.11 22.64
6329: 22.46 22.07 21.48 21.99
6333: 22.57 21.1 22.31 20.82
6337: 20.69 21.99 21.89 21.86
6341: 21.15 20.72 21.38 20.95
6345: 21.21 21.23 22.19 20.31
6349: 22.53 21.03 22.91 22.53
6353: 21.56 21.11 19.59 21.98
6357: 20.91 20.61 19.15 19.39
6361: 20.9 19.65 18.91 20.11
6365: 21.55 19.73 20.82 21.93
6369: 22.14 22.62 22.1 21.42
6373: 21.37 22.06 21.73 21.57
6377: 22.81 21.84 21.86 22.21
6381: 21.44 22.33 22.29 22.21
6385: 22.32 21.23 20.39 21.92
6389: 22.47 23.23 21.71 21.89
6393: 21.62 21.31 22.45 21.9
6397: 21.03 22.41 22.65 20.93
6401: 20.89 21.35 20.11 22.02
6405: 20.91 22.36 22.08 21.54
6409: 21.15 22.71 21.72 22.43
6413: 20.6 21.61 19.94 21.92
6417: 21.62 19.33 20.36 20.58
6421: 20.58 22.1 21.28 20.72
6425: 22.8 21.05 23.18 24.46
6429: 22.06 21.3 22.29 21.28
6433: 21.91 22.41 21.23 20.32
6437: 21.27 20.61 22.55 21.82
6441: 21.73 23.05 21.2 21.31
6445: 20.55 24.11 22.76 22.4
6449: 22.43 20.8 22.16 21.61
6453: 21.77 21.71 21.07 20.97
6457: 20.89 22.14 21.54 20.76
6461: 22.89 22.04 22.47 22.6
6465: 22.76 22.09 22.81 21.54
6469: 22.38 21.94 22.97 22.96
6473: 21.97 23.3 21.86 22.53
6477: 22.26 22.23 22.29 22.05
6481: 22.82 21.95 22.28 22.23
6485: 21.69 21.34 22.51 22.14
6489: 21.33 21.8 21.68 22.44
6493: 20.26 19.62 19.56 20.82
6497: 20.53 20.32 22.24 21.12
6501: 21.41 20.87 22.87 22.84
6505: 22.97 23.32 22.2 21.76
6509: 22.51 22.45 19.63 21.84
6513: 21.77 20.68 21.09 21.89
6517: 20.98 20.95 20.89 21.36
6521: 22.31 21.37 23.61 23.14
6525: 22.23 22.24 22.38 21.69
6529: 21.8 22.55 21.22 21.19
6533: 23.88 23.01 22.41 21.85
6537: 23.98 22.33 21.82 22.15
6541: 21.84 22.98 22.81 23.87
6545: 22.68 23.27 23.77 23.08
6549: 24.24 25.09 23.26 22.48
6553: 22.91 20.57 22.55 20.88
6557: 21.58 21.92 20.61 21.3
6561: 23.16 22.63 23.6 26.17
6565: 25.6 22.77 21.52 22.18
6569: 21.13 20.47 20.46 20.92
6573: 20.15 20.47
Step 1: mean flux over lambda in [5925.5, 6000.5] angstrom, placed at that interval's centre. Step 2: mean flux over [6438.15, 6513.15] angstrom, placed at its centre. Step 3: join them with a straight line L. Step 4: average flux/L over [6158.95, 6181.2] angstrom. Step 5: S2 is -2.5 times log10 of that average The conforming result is 0.07 mag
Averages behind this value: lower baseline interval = 21.9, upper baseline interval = 21.9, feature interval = 20.6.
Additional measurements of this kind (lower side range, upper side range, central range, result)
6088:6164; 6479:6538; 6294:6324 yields 0.04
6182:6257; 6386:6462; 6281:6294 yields -0.04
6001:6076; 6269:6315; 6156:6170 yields 0.10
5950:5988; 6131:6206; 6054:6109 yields -0.04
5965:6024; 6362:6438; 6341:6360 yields 0.02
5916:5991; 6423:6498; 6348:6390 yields 0.02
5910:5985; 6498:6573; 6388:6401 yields 0.01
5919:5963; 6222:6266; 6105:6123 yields -0.06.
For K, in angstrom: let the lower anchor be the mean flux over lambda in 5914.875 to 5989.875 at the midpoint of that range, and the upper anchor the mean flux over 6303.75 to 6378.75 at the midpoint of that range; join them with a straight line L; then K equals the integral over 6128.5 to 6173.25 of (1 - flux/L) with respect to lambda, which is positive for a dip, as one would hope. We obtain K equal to 0.8 angstrom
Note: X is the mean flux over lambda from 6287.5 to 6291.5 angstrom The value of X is 21.7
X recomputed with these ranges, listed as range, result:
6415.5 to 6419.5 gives 20.8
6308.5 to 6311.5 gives 21.7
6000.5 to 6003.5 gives 22.1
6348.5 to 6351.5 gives 22.2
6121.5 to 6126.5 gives 21.7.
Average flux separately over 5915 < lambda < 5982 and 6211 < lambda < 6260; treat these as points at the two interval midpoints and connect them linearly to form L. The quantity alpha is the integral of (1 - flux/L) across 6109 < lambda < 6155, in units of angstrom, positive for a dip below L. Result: -2.61 angstrom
